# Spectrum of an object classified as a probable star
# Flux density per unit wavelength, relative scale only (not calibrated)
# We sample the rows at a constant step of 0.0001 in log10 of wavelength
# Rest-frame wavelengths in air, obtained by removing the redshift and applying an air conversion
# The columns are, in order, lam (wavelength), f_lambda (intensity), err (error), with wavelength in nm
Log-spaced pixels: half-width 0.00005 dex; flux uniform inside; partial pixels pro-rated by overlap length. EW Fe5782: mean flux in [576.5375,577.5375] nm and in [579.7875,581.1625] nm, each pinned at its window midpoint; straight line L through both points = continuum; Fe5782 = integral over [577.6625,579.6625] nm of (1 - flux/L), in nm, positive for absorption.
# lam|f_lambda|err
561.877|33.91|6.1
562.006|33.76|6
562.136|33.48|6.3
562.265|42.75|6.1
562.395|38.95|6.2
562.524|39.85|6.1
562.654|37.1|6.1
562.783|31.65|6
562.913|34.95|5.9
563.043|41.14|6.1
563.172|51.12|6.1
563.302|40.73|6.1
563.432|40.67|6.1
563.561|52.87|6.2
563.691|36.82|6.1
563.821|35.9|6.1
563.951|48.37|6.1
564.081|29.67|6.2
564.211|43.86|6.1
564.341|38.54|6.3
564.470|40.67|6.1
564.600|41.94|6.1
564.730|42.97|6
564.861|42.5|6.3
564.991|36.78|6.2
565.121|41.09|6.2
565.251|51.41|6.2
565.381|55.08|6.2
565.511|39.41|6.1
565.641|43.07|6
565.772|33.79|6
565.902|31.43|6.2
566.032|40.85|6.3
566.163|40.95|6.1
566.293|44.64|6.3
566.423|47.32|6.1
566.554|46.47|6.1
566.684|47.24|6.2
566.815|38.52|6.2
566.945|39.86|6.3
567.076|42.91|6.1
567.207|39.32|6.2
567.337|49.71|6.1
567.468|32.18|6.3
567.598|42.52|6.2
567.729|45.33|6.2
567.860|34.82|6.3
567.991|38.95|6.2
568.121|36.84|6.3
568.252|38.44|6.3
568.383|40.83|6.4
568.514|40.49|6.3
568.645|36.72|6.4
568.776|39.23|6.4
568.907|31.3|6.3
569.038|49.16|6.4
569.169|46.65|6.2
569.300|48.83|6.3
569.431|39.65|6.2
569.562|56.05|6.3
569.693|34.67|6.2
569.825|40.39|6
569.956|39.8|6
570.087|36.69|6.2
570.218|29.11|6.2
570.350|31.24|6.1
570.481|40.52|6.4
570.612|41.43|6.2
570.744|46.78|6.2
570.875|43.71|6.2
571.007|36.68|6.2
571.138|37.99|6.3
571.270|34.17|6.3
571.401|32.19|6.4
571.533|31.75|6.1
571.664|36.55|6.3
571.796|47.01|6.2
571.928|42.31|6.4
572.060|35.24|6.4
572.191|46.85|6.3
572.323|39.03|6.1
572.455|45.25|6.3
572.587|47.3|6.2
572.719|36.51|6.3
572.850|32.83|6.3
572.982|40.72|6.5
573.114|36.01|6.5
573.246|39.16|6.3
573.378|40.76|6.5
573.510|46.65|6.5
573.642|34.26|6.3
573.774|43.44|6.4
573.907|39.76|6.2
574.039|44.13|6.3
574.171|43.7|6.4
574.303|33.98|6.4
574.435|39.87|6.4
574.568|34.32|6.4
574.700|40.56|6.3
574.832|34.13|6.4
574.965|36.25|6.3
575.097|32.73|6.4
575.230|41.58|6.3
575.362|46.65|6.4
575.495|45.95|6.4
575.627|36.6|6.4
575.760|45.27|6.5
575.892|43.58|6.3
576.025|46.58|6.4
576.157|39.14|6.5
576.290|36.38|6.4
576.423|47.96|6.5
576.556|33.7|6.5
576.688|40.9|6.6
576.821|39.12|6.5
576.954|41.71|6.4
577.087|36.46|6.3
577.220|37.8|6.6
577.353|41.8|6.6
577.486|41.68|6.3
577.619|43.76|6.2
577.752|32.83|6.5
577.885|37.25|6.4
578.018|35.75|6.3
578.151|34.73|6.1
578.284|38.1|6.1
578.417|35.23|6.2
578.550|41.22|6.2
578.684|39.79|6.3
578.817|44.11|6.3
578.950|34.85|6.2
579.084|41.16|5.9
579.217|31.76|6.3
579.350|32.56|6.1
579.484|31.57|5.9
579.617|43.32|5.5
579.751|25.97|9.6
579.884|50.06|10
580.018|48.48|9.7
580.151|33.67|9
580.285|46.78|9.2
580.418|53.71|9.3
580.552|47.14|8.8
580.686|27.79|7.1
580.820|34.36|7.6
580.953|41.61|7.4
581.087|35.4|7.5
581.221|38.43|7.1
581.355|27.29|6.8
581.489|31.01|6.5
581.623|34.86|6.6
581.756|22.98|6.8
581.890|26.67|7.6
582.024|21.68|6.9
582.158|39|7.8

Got 0.17 nm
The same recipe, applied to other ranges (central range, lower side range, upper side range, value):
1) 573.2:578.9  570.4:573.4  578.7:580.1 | -0.12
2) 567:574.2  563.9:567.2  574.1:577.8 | 0.15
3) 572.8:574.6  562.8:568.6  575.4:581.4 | 0.03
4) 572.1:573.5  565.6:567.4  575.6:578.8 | 0.00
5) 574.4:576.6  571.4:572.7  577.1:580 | -0.05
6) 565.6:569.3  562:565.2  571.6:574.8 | -0.06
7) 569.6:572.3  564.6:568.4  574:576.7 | 0.16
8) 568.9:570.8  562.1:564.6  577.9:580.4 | -0.08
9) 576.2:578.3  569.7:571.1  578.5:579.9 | -0.06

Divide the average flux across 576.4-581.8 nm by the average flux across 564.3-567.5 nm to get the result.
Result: 0.9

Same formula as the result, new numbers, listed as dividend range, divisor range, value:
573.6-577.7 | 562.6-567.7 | 0.97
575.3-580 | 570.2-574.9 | 1.01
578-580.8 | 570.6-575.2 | 0.99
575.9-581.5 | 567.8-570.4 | 0.98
